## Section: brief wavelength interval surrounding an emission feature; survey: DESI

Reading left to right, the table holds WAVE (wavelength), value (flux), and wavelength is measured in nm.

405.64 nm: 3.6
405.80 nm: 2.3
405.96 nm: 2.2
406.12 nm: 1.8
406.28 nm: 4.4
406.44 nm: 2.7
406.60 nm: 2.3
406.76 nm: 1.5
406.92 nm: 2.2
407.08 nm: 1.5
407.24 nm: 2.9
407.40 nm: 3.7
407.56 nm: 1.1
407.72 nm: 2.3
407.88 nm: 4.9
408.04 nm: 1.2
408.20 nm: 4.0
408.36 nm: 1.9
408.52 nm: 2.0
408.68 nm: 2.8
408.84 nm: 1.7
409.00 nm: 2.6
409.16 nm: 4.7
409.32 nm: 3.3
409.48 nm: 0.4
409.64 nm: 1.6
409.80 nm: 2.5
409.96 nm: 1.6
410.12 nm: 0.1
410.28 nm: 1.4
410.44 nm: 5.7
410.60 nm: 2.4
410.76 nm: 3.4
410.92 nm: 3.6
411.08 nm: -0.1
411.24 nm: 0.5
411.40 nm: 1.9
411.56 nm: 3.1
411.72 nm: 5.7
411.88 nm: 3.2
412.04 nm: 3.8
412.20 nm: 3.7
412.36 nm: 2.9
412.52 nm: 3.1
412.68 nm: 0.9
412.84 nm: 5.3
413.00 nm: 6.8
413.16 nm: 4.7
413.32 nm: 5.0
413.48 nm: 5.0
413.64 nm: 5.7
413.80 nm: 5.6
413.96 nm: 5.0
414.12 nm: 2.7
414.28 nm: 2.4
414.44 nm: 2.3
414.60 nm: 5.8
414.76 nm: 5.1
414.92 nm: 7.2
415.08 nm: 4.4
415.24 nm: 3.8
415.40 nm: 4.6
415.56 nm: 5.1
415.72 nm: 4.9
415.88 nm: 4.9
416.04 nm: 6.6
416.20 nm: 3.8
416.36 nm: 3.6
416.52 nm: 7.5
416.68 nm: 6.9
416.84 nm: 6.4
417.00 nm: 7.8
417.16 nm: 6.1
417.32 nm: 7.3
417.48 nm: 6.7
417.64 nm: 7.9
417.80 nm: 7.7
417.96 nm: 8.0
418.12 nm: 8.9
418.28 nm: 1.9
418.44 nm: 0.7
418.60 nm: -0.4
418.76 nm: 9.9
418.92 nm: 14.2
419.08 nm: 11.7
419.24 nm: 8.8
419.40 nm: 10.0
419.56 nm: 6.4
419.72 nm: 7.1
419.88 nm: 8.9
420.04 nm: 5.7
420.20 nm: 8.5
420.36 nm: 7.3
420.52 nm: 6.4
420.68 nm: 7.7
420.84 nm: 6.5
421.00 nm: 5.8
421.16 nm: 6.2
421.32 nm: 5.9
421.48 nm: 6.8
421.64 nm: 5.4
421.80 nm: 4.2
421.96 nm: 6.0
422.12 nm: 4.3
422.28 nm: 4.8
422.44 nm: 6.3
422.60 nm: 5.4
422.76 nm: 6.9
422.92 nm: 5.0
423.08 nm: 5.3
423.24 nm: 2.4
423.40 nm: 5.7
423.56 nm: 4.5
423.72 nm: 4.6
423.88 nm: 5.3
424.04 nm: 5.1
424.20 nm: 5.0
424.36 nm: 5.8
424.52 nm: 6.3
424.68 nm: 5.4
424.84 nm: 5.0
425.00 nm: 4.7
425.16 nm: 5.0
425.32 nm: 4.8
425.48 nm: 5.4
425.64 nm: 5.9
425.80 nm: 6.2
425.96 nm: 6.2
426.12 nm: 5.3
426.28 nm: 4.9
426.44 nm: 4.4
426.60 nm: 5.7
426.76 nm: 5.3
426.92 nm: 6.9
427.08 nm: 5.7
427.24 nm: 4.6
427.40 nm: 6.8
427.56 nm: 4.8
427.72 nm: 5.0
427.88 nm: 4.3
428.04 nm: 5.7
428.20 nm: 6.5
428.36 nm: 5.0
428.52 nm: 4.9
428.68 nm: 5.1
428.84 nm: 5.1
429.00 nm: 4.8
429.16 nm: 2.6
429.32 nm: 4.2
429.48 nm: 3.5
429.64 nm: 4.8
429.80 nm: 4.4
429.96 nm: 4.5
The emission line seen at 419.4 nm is Ly-alpha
